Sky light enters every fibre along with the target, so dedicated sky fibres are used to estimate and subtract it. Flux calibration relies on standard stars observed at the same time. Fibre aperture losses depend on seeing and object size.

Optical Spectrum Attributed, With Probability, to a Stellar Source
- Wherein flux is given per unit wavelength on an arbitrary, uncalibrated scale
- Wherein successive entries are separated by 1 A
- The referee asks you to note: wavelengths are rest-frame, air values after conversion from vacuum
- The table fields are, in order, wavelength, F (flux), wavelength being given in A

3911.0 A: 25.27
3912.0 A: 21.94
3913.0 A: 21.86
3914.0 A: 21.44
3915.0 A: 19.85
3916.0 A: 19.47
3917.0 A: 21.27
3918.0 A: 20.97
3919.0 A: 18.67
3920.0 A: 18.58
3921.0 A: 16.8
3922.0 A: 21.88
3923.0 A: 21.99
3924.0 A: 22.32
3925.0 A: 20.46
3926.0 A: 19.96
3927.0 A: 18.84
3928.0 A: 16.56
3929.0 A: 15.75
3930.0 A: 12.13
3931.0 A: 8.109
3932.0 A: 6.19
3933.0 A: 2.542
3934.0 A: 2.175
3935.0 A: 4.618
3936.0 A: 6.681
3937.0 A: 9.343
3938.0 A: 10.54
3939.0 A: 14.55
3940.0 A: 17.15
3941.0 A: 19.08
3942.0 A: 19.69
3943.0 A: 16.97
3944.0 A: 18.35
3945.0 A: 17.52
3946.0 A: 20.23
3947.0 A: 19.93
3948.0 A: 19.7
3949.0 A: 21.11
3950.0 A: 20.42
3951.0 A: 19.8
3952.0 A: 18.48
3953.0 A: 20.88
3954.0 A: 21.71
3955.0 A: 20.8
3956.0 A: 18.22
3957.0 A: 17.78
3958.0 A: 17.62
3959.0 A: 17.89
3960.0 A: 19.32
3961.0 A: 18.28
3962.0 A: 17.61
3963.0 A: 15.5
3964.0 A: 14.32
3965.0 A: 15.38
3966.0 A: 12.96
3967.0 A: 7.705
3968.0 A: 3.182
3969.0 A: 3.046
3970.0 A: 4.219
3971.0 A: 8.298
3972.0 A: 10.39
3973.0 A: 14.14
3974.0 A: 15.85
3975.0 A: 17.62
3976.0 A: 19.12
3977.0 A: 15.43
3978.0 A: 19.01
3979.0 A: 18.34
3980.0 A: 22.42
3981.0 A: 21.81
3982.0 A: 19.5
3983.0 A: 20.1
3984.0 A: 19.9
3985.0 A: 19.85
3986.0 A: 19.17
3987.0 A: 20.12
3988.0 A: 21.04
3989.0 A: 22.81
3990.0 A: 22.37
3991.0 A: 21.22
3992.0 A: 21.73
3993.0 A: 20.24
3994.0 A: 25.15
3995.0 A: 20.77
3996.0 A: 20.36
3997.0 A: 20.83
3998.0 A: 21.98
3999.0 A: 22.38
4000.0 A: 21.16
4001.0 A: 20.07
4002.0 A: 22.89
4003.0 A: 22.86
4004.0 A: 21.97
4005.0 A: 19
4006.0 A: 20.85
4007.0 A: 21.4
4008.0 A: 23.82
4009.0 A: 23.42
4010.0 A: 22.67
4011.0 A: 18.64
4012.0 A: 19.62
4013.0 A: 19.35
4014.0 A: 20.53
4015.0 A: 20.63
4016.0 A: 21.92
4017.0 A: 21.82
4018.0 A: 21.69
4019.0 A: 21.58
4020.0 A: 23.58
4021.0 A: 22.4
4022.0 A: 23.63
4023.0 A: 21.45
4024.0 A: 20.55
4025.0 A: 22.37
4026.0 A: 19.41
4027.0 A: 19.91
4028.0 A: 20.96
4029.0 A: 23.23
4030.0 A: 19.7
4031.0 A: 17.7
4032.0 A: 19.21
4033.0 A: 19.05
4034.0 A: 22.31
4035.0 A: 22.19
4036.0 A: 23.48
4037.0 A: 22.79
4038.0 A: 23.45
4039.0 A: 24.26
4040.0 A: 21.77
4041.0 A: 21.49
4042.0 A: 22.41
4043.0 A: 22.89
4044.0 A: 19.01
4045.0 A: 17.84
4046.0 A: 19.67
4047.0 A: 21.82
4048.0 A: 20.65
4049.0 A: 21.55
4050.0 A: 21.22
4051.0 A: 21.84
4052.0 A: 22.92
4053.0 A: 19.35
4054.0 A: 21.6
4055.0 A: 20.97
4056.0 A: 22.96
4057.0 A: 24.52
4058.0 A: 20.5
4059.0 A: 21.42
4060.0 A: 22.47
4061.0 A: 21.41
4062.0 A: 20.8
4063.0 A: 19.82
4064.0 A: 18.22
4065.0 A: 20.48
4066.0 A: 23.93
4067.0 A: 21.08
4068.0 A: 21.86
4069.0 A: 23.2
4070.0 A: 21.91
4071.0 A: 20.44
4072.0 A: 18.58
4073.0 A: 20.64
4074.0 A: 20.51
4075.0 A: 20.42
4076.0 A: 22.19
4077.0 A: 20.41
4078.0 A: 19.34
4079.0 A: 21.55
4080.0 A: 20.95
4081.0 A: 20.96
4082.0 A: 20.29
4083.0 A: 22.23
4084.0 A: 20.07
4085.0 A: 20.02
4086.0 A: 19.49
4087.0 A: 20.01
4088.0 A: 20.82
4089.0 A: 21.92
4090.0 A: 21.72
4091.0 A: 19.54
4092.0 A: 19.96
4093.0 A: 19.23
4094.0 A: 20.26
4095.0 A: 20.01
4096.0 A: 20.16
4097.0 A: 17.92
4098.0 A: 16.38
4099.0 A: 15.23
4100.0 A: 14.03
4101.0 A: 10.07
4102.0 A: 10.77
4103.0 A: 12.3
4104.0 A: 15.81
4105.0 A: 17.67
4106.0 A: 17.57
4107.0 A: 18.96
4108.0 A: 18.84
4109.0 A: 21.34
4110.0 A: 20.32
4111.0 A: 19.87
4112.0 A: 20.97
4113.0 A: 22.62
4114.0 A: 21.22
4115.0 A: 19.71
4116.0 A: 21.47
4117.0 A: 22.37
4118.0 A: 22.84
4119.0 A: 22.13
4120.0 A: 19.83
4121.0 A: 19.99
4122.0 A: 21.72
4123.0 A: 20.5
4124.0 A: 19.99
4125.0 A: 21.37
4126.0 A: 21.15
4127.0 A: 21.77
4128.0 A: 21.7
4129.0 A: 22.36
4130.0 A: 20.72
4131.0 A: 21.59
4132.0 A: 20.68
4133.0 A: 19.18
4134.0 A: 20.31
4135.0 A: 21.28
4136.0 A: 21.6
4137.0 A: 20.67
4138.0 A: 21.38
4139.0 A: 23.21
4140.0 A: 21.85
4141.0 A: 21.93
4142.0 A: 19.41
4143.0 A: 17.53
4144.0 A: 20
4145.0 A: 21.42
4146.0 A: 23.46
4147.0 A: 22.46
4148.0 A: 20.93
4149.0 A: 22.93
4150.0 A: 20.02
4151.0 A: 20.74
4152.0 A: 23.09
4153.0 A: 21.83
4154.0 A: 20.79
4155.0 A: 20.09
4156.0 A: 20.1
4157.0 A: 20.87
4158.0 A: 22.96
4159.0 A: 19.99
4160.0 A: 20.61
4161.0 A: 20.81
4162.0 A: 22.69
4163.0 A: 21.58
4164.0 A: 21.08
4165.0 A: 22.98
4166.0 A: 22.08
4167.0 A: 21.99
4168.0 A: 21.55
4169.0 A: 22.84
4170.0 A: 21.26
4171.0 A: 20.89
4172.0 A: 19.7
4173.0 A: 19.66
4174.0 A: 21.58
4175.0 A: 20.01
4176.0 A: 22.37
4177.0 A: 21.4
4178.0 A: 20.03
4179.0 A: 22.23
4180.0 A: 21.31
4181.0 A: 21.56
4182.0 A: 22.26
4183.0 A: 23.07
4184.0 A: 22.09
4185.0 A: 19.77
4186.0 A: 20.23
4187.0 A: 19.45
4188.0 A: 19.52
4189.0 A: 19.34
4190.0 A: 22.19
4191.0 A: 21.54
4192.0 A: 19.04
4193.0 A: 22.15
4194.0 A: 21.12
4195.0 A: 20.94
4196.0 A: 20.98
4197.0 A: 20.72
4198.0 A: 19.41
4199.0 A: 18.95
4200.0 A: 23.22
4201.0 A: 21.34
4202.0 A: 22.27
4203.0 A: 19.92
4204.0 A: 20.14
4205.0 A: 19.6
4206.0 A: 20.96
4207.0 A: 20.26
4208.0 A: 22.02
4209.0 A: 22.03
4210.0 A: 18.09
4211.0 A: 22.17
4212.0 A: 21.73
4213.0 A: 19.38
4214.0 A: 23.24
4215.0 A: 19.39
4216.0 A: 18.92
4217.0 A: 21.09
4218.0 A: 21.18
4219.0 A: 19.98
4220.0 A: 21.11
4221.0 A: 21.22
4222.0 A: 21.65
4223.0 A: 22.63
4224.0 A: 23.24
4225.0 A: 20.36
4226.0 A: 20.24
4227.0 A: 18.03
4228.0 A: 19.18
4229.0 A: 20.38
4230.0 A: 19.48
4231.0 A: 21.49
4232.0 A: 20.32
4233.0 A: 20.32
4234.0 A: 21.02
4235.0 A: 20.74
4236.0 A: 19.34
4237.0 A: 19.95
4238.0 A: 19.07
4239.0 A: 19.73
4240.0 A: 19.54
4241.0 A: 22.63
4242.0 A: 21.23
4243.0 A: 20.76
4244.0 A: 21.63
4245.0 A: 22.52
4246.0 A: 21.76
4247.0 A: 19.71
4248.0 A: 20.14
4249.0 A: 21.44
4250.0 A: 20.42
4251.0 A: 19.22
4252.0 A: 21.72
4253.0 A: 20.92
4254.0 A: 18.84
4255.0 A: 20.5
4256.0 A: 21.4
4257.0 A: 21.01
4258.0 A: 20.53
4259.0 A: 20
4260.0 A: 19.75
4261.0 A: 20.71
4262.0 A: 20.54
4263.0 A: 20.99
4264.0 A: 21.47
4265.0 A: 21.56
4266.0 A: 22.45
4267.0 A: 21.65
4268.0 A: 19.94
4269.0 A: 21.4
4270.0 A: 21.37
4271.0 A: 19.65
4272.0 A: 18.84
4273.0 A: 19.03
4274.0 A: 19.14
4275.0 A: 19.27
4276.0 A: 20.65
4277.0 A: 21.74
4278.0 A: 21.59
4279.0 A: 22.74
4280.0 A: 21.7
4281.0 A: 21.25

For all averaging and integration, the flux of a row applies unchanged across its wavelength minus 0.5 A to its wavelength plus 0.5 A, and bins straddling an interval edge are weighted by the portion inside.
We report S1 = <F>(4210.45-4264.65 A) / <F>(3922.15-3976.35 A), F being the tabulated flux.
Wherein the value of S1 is 1.4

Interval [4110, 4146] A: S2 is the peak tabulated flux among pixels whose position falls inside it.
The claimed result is 23.46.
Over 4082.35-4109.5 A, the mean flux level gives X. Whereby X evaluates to 18.2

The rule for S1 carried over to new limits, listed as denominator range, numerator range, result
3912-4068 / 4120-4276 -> 1.10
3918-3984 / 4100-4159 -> 1.28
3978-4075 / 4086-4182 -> 0.96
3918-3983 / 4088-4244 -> 1.30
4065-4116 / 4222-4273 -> 1.06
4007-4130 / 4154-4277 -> 1.01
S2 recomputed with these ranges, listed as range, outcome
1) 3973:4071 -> 25.15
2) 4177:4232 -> 23.24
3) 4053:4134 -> 24.52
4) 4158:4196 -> 23.07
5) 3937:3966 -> 21.71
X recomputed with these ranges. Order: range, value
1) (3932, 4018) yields 17.7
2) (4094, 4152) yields 19.9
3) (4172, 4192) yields 20.9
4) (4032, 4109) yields 20.2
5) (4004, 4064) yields 21.3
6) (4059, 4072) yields 21.2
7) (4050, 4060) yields 21.8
